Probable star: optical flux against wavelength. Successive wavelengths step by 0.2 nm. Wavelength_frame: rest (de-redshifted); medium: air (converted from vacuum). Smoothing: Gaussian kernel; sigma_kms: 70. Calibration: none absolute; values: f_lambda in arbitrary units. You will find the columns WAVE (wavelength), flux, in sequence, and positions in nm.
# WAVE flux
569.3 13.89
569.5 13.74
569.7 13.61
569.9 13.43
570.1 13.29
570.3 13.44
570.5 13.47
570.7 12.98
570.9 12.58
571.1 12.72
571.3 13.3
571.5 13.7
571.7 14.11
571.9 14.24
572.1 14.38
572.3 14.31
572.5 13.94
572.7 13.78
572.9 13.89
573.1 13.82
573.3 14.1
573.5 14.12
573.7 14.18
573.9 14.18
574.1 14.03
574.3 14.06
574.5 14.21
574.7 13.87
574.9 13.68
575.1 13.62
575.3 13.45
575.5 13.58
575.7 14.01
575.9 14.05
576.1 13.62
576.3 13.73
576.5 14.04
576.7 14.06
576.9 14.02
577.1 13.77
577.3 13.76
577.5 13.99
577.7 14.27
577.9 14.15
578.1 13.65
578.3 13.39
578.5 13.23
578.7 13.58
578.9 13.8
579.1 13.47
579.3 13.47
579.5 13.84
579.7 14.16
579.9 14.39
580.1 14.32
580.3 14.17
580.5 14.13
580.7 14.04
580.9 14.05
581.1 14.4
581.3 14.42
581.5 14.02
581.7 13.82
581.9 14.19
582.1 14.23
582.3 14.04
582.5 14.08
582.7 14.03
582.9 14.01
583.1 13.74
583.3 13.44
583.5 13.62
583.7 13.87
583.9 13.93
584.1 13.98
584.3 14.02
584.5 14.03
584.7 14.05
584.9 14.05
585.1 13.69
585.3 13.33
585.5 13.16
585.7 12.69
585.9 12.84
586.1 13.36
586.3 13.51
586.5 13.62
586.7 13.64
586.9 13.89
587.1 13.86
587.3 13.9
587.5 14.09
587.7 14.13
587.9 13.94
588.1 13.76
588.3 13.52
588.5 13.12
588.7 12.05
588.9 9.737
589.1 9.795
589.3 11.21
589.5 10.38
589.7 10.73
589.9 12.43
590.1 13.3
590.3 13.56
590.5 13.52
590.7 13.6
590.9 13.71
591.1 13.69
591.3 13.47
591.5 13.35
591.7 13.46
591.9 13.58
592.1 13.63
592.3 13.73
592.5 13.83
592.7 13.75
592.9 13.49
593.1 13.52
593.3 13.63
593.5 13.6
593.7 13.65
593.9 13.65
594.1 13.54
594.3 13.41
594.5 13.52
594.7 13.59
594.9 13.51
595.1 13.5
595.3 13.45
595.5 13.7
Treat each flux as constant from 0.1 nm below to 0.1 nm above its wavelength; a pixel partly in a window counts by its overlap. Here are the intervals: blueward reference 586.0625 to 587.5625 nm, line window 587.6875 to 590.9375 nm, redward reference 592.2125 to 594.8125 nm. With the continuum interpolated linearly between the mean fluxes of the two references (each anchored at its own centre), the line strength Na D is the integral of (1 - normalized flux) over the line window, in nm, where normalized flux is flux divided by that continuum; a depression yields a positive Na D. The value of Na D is 0.30 nm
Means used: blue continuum 13.7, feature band 12.4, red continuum 13.6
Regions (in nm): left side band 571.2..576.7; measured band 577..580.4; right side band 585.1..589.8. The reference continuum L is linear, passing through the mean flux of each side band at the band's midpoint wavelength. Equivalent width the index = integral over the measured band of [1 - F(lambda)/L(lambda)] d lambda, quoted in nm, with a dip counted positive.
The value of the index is -0.08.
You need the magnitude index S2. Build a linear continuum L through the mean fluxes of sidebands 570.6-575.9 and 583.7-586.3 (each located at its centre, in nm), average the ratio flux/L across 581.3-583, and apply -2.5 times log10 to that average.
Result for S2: -0.03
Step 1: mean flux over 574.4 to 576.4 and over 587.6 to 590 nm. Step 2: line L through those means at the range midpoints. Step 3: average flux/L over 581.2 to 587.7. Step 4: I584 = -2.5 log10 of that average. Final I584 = -0.10 mag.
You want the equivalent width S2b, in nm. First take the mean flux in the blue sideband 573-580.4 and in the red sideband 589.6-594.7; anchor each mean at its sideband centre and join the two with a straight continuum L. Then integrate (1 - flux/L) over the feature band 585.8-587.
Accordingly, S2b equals 0.01 nm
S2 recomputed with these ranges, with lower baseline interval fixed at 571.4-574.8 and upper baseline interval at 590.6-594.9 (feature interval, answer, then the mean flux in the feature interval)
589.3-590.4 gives 0.14 mag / 12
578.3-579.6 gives 0.03 mag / 13.6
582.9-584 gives 0.00 mag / 13.7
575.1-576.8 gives 0.01 mag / 13.8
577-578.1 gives 0.00 mag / 14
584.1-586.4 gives 0.02 mag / 13.5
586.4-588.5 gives -0.01 mag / 13.8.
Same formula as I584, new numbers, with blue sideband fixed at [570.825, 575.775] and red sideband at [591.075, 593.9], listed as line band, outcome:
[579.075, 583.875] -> -0.02 mag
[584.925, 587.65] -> 0.01 mag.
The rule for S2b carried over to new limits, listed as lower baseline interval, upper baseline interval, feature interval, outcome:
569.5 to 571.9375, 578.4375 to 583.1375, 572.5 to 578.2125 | -0.102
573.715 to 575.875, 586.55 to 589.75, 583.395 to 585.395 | -0.132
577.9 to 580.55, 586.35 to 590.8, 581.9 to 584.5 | -0.104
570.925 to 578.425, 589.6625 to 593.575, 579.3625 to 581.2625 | -0.061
